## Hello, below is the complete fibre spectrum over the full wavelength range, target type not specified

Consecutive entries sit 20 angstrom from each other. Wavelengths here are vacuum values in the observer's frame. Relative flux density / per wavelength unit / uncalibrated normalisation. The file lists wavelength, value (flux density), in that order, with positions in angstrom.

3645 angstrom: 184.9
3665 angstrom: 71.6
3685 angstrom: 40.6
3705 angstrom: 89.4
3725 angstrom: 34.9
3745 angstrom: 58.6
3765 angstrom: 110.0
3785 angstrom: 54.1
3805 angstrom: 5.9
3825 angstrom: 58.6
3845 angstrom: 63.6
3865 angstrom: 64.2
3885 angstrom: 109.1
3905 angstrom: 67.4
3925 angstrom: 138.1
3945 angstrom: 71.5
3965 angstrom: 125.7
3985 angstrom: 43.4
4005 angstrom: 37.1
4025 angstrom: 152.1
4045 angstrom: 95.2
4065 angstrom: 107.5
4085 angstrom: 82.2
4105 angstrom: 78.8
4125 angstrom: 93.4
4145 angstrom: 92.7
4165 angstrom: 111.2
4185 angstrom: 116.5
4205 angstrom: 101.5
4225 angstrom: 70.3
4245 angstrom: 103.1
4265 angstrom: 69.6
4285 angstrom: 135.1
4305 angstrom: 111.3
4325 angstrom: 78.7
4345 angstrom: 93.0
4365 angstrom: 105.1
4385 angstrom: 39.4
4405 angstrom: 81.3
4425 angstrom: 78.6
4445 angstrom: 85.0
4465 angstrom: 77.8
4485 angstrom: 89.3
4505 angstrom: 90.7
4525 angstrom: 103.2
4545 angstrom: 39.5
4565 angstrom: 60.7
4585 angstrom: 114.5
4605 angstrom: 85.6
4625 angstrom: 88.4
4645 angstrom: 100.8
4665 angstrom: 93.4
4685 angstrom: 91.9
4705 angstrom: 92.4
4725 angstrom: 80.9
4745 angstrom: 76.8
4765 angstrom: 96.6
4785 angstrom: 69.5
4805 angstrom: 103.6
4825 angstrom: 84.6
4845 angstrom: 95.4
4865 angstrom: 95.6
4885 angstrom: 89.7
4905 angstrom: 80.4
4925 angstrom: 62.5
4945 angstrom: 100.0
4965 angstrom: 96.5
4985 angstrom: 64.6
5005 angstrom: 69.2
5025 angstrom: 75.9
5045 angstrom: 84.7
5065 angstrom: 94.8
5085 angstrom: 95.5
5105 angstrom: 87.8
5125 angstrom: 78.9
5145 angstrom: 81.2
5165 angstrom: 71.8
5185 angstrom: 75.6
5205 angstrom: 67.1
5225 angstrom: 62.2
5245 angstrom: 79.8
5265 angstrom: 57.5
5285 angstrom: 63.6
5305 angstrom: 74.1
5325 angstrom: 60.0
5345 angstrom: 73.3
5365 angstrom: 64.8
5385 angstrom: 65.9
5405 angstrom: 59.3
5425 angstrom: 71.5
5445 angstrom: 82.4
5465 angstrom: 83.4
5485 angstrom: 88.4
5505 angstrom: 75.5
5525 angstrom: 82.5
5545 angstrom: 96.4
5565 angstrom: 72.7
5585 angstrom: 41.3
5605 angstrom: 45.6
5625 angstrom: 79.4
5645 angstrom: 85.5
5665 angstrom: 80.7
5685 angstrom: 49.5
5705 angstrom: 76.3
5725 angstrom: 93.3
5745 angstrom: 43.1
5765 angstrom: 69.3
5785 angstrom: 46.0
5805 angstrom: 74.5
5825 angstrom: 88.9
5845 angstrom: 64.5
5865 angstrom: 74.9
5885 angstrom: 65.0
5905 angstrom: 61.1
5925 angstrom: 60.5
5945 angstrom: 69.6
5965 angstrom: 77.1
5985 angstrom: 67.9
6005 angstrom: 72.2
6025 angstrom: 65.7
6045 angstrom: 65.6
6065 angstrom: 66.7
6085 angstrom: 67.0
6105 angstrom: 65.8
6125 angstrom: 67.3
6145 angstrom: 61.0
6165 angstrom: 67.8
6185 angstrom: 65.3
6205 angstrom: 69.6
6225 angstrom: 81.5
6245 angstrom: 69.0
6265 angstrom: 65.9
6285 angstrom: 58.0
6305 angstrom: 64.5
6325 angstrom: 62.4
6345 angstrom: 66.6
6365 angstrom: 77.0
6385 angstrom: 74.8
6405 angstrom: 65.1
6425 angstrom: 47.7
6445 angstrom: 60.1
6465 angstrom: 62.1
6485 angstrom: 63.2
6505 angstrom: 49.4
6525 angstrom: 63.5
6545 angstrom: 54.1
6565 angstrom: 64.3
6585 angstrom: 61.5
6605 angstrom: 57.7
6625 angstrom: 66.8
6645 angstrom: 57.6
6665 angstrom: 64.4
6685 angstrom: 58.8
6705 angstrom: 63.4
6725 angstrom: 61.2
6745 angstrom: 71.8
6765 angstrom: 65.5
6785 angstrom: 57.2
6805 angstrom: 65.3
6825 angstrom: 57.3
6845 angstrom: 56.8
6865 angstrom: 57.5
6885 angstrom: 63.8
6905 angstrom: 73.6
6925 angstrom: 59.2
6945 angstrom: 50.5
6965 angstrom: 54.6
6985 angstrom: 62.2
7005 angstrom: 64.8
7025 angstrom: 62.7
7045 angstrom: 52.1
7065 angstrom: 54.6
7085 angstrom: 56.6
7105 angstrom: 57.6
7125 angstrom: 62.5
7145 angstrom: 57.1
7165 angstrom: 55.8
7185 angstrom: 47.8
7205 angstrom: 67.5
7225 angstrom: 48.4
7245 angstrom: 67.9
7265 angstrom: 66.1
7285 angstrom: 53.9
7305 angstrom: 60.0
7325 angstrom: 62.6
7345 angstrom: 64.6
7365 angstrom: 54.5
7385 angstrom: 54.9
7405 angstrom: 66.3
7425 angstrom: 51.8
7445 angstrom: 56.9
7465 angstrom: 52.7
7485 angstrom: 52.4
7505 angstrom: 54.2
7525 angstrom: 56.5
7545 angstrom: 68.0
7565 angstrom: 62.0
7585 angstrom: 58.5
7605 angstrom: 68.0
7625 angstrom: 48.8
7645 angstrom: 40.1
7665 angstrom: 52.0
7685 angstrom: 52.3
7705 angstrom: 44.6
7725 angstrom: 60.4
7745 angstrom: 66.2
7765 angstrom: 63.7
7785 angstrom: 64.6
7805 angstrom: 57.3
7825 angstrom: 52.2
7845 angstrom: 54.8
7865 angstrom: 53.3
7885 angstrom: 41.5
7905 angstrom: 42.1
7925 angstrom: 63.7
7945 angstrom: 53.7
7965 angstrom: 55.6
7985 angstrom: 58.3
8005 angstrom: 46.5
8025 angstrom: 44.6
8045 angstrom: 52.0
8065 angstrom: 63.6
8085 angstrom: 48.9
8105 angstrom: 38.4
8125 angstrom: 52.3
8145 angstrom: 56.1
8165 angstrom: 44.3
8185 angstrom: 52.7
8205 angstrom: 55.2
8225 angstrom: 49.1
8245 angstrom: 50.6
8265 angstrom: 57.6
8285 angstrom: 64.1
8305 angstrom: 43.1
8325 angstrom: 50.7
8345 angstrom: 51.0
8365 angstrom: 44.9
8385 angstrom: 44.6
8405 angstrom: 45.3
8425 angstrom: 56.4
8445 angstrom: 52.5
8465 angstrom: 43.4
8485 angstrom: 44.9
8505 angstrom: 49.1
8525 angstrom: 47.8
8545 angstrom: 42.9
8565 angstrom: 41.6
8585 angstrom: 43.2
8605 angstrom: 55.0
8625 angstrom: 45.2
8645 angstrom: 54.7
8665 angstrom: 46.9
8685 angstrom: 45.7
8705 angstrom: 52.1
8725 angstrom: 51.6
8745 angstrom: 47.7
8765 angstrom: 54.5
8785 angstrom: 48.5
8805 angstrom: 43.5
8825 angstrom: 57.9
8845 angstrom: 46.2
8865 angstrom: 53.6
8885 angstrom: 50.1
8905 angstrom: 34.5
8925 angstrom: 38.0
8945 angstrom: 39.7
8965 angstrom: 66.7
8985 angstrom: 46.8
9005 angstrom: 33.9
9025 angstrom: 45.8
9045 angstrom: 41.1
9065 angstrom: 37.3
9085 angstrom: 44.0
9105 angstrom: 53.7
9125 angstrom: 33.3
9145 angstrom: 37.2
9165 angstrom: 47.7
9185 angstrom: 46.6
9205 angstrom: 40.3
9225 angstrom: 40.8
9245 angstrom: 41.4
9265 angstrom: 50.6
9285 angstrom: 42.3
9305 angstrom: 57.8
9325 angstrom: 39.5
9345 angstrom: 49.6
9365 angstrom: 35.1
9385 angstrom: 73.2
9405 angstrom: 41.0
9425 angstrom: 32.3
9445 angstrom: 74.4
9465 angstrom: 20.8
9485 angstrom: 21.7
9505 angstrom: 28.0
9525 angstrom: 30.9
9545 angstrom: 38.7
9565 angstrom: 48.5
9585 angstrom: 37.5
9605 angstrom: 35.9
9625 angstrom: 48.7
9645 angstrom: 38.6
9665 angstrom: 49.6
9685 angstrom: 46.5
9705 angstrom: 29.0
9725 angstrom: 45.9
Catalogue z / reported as 0.03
